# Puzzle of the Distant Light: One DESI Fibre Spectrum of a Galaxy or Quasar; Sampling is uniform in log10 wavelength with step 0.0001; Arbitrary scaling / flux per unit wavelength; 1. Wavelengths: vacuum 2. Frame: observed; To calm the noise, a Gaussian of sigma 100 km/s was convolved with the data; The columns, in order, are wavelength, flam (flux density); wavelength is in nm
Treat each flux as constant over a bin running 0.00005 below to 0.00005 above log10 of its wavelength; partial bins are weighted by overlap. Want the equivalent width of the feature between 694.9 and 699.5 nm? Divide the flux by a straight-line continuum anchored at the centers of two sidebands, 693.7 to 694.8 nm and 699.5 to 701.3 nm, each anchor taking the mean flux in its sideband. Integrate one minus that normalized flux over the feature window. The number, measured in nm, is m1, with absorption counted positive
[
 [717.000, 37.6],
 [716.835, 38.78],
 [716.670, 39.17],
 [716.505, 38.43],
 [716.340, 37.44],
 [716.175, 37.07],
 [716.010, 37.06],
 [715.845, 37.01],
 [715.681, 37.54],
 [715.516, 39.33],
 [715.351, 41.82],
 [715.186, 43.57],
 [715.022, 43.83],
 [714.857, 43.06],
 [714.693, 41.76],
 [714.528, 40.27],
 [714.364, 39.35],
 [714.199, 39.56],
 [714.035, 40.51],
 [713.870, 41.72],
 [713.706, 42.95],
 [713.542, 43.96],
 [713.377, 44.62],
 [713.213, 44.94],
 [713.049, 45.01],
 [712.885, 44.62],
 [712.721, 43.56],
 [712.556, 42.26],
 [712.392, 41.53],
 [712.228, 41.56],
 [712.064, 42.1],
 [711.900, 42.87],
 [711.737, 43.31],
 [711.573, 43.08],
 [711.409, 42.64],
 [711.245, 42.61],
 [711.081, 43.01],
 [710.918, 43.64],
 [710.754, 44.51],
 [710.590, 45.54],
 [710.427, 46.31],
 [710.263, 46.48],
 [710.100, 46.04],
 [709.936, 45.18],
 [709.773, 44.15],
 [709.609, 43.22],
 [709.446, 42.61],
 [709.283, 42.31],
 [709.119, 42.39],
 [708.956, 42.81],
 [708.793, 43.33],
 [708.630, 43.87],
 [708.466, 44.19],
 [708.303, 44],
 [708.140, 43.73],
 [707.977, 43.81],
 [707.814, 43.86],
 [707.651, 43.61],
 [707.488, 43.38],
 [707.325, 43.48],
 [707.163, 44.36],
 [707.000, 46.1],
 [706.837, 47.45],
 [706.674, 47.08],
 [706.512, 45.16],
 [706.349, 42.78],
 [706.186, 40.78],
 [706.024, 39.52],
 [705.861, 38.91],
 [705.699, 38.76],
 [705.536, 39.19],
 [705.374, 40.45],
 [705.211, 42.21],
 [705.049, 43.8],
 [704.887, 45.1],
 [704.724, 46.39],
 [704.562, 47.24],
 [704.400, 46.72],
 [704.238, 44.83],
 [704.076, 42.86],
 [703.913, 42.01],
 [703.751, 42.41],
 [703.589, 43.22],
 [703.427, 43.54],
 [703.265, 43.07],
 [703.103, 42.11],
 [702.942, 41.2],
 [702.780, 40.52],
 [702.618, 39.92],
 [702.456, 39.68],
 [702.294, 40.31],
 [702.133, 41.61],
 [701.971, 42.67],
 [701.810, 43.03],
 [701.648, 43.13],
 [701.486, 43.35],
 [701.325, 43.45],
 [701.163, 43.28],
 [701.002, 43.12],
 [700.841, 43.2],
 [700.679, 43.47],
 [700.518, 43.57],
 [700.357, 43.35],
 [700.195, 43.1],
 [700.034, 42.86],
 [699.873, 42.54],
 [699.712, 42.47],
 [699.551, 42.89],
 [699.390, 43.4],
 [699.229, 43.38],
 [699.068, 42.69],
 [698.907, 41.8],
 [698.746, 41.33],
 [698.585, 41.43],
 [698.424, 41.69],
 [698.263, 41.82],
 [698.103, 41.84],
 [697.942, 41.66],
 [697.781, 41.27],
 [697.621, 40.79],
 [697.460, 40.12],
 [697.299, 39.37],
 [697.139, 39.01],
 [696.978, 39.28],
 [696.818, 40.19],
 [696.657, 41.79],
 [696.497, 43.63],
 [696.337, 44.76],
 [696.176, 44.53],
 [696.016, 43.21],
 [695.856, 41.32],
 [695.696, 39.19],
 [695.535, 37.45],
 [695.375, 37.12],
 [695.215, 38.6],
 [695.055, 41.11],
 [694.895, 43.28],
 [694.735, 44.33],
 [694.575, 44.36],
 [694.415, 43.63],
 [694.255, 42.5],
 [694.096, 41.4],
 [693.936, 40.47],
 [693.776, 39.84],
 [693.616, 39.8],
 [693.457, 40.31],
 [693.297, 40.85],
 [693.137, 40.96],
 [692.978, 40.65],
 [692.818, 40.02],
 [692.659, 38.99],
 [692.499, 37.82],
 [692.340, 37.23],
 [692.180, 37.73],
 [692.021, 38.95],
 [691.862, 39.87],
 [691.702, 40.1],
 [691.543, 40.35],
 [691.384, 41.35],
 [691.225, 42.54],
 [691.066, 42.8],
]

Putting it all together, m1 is 0.16 nm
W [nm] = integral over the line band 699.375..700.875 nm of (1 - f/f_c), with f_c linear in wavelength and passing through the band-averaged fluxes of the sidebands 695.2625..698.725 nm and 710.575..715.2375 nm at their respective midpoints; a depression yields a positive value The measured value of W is -0.06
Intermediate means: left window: 41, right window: 42.8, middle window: 43.1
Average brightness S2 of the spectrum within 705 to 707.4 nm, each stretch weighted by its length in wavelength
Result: 42.7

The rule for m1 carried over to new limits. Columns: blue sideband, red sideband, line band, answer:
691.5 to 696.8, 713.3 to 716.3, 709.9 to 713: -0.224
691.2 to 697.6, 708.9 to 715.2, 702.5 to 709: -0.138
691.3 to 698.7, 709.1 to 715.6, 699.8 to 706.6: -0.119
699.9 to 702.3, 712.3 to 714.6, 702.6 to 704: 0.026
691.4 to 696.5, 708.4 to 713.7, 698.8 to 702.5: -0.075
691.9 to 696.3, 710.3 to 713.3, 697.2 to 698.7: 0.006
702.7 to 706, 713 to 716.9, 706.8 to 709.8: -0.129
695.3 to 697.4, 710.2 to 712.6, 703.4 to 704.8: -0.073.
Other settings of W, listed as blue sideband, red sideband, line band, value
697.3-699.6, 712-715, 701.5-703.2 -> 0.02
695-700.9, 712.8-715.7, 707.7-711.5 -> -0.17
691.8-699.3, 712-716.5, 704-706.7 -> -0.12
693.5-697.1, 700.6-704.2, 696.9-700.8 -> 0.00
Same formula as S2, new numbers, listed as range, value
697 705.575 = 42.4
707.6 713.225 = 43.7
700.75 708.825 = 43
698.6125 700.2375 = 42.6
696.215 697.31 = 41.4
